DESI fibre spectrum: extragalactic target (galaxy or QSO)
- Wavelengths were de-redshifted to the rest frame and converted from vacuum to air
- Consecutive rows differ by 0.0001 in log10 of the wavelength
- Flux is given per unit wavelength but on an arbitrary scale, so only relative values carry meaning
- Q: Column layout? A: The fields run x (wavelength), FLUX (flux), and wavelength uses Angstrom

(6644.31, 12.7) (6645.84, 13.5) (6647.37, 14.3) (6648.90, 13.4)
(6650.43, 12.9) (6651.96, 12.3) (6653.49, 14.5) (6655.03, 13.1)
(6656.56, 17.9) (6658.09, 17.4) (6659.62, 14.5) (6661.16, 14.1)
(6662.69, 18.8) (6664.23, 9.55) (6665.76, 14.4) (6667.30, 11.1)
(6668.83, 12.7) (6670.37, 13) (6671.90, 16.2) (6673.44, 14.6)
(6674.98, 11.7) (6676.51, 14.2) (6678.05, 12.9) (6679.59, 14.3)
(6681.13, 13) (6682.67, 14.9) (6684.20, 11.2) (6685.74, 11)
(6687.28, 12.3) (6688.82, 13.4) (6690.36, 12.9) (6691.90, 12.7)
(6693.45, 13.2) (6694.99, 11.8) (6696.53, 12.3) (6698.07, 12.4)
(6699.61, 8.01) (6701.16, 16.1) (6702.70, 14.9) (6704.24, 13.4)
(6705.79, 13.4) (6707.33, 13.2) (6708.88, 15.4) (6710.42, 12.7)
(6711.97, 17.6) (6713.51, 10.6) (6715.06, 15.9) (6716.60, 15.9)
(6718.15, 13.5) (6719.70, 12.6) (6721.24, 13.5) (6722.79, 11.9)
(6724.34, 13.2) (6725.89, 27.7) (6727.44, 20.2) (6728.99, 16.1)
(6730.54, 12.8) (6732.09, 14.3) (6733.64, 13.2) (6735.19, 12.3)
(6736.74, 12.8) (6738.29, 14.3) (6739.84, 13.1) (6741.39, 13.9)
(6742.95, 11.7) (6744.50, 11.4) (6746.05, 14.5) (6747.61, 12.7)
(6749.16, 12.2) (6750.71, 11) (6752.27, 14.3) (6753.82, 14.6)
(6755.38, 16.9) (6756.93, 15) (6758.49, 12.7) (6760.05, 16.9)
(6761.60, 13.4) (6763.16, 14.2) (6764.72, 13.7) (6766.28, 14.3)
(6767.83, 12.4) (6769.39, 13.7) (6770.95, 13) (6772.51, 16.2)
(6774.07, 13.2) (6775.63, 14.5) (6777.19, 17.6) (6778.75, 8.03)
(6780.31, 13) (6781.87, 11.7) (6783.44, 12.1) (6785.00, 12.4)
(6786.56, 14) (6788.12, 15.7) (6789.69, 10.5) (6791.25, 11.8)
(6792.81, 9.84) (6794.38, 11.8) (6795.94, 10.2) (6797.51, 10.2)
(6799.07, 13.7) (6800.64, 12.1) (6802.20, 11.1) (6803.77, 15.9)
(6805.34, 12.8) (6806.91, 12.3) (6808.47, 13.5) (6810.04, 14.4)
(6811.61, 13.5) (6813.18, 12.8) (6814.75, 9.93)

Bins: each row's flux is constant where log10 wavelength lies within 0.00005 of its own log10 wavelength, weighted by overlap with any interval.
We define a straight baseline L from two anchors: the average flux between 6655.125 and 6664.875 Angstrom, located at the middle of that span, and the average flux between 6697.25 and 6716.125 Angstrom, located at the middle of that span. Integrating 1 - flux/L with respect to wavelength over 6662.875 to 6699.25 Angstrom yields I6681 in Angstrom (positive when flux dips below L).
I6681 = 4.2 Angstrom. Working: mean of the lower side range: 15.3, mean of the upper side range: 13.7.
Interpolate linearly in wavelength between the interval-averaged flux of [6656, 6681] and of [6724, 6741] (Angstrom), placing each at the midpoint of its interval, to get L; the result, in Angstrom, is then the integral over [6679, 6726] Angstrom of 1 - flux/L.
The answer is 4.29 Angstrom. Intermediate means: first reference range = 14.1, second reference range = 15.5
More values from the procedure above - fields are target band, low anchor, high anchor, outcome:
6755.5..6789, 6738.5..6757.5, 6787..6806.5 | -2.4 Angstrom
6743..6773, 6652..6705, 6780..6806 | -2.7 Angstrom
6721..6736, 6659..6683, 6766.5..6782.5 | -2.3 Angstrom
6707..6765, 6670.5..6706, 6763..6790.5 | -4.7 Angstrom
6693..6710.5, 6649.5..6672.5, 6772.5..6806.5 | 0.7 Angstrom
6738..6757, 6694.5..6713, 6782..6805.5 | -0.9 Angstrom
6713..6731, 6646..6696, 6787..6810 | -3.3 Angstrom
